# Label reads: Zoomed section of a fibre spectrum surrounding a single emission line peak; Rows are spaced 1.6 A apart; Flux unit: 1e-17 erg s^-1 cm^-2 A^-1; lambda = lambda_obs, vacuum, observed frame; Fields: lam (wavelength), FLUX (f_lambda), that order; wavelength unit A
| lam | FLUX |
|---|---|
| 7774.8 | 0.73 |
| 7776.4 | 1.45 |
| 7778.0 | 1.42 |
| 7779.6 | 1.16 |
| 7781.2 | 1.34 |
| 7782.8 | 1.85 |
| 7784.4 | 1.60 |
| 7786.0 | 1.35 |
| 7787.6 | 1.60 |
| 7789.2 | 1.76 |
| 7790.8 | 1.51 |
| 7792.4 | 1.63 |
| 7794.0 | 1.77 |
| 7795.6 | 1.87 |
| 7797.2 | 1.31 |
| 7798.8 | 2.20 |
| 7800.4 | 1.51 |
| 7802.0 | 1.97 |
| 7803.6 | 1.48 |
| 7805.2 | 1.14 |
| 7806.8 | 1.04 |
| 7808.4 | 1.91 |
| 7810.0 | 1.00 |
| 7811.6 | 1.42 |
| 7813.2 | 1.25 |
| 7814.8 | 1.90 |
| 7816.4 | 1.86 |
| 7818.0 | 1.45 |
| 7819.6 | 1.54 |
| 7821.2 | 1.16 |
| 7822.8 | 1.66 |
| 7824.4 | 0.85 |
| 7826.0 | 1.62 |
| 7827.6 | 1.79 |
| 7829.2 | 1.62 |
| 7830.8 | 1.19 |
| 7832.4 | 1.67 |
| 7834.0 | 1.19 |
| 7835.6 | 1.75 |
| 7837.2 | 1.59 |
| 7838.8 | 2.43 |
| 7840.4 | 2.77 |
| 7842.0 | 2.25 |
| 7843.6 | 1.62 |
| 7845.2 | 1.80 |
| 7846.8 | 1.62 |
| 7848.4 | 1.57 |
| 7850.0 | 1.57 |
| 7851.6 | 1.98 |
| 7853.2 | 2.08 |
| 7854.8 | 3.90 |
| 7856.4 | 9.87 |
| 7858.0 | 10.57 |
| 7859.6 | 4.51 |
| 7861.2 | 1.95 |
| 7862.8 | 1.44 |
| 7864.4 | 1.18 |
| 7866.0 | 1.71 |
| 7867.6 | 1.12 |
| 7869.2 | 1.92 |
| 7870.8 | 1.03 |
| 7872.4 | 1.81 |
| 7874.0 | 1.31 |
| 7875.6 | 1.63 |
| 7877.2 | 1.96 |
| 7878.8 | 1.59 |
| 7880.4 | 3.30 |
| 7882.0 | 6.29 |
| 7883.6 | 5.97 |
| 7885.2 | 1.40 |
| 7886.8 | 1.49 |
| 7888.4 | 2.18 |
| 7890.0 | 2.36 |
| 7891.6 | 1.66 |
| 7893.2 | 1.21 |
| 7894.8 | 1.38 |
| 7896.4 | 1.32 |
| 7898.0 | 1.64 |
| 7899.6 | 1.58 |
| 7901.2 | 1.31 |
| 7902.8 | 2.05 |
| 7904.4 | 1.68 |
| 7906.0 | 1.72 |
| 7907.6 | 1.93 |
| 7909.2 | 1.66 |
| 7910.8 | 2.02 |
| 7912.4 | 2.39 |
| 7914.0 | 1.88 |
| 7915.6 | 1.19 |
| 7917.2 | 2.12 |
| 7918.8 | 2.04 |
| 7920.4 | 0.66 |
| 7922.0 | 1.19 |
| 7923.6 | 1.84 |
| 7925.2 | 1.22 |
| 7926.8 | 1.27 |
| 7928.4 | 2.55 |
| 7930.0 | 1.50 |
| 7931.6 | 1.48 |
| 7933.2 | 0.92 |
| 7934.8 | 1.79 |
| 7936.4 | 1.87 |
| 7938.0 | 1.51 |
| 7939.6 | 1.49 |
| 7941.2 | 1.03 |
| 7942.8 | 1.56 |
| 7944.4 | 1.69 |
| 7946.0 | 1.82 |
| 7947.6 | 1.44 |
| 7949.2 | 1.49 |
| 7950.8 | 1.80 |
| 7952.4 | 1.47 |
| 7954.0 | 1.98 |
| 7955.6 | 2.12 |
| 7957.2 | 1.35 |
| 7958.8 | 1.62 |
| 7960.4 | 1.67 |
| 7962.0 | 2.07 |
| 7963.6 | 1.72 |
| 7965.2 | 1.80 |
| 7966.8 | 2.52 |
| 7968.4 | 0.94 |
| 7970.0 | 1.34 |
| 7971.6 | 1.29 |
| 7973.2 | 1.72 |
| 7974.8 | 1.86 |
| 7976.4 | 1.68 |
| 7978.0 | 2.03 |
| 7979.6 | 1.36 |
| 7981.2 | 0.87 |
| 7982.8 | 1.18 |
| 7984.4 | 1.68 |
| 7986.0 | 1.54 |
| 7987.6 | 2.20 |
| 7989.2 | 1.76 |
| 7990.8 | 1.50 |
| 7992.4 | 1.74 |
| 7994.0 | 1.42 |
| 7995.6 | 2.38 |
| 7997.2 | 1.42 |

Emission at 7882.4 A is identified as [N II] 6583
